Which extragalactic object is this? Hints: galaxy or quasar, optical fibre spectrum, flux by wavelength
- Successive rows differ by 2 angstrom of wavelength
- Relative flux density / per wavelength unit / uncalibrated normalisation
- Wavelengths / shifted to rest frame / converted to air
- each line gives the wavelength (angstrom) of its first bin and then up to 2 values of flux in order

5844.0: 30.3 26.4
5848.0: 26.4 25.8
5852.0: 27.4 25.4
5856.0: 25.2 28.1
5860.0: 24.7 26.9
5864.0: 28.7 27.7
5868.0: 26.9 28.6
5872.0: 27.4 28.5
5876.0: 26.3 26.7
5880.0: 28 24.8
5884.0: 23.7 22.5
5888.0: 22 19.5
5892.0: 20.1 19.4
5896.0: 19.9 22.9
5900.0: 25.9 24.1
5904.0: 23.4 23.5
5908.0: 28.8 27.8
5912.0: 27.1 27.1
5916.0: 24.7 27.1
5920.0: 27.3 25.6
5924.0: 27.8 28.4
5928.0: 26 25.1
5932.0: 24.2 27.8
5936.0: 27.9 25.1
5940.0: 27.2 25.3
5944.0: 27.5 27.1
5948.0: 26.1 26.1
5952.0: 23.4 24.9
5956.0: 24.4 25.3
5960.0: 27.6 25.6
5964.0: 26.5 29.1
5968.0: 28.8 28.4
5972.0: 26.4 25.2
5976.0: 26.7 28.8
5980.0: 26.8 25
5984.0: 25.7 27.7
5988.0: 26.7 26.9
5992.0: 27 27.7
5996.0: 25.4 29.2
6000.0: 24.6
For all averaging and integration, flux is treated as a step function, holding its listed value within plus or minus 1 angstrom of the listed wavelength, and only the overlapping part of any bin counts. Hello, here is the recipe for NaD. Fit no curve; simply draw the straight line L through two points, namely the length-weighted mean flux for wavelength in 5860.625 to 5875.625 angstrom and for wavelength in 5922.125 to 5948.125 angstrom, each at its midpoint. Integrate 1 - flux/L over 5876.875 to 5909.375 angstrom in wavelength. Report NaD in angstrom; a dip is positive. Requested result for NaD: 4.47 angstrom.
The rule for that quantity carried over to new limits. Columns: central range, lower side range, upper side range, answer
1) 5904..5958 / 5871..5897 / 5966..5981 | -1.2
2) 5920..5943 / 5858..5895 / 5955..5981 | -0.2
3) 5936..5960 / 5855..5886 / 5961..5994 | 0.9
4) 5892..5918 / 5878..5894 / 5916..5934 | 0.2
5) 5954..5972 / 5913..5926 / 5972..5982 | -0.1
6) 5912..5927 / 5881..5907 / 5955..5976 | -1.8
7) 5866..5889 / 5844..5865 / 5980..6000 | 0.6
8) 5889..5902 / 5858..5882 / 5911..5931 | 2.6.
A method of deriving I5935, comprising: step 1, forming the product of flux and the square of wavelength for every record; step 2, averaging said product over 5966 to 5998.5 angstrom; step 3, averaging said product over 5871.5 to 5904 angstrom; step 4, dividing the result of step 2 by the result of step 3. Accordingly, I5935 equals 1.17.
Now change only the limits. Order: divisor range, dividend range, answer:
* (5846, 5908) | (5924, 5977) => 1.08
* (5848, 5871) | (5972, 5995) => 1.04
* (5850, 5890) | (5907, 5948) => 1.04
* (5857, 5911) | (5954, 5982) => 1.10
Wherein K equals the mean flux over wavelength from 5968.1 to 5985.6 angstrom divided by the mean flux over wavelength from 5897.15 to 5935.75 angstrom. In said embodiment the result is 1.03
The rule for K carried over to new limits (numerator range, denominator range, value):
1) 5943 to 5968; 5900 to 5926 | 1.00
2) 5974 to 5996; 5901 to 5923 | 1.03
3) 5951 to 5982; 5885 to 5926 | 1.08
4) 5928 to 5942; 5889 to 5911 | 1.13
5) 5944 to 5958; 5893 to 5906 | 1.12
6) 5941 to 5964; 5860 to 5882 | 0.94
